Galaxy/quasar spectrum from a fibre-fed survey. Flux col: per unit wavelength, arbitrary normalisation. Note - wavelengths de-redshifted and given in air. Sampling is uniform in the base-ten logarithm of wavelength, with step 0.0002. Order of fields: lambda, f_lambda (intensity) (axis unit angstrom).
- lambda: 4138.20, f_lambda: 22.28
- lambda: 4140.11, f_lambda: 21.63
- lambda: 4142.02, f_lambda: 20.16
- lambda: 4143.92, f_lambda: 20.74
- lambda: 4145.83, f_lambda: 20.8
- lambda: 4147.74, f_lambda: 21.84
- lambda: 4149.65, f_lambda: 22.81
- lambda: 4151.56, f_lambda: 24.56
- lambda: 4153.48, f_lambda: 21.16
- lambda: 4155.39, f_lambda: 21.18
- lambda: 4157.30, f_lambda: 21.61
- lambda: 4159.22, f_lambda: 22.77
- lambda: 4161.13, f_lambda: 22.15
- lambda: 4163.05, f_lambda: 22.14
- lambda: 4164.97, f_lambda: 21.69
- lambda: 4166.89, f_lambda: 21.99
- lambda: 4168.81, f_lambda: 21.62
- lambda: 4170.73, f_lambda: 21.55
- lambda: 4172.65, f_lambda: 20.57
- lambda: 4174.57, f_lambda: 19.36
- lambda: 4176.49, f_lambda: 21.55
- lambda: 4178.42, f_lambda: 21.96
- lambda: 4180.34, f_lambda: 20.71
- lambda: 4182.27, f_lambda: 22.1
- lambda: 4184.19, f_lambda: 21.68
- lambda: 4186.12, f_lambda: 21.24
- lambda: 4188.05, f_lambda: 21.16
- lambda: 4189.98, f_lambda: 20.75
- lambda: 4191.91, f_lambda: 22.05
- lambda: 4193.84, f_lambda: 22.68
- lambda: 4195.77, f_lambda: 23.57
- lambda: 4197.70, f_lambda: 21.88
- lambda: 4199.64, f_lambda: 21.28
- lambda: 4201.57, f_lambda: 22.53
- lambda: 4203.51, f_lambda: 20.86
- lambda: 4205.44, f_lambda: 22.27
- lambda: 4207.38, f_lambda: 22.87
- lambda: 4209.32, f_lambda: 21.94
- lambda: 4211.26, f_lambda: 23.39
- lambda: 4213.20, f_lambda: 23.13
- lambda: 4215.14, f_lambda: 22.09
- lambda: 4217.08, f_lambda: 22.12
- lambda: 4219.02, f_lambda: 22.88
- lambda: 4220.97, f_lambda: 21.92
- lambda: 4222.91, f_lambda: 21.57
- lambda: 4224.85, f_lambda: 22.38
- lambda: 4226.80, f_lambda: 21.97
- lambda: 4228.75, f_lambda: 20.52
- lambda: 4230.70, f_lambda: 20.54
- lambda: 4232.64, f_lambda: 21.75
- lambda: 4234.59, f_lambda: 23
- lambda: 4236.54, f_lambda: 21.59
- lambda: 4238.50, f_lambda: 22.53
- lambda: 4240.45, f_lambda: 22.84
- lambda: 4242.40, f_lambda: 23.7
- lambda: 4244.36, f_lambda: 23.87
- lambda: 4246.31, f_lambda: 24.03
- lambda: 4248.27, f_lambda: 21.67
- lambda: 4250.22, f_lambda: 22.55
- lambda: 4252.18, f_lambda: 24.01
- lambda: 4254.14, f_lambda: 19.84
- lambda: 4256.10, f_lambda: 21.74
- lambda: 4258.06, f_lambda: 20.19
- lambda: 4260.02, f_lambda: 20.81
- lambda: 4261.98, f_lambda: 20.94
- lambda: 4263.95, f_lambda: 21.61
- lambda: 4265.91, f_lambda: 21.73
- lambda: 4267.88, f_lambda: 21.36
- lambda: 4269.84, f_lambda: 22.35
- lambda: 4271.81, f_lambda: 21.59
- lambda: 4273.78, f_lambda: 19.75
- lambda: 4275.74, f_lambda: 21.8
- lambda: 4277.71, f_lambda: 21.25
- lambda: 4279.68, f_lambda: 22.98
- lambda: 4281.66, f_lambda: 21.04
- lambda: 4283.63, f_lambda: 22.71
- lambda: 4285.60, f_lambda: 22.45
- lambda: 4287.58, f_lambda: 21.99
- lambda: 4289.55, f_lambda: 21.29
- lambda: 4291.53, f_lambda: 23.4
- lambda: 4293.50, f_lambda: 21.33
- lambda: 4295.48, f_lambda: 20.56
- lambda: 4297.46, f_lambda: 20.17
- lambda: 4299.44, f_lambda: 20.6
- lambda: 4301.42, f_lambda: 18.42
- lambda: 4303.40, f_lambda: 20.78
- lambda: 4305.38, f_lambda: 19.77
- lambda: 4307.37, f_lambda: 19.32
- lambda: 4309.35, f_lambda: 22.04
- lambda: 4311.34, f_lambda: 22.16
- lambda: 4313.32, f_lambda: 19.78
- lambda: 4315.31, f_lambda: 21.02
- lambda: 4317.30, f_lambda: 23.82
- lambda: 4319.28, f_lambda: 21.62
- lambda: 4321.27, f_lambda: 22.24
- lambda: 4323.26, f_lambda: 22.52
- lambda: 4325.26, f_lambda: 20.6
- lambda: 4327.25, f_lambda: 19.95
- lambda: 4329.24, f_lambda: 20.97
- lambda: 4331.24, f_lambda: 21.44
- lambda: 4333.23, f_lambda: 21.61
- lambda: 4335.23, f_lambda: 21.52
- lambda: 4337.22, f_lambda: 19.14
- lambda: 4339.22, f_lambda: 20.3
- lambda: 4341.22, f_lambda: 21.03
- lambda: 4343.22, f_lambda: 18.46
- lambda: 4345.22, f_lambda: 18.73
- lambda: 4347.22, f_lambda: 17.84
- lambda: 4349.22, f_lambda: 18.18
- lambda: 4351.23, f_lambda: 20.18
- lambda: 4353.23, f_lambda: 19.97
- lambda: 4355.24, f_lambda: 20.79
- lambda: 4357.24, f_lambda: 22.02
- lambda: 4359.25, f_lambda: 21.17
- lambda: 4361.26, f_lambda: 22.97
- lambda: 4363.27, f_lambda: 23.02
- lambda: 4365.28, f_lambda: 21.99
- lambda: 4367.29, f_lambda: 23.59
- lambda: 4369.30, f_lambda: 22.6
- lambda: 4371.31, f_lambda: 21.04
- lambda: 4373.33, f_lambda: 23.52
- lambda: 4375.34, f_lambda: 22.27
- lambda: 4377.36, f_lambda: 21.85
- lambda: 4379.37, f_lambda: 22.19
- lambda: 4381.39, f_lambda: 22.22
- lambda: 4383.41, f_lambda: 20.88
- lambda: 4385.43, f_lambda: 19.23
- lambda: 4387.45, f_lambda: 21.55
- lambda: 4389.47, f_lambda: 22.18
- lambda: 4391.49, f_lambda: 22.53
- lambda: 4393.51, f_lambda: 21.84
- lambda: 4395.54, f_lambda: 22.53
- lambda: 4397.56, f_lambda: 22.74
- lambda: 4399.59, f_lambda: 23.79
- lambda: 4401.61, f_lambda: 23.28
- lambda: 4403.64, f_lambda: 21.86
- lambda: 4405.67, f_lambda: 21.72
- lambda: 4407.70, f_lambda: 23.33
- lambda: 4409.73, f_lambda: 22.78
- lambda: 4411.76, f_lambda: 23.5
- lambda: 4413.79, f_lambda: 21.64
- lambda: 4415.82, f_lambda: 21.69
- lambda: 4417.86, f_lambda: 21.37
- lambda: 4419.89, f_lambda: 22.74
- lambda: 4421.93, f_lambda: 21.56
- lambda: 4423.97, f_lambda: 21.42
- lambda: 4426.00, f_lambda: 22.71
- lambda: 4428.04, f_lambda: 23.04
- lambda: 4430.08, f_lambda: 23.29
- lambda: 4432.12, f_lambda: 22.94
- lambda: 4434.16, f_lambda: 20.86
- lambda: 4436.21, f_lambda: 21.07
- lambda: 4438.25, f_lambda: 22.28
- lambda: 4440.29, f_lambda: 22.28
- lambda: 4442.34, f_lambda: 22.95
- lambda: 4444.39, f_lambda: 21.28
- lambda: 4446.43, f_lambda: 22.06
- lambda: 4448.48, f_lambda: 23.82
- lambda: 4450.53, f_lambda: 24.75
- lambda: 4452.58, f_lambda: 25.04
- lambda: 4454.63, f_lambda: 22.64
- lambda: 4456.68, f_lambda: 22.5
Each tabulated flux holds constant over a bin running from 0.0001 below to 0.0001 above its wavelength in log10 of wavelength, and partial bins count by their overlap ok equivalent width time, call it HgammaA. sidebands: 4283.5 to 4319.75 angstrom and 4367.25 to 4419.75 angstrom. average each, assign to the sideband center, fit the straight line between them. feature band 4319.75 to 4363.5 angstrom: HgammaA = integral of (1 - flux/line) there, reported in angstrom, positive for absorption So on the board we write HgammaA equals 2.01 angstrom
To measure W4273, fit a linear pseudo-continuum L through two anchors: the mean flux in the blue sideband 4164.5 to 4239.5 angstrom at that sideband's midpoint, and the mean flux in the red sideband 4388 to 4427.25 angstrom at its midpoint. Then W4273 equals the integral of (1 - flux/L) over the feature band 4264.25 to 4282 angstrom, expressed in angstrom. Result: 0.4 angstrom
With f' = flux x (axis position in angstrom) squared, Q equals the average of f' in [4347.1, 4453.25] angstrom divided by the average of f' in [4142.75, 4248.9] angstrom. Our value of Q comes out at 1.1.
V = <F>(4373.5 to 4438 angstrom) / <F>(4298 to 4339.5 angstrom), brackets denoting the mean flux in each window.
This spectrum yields 1.1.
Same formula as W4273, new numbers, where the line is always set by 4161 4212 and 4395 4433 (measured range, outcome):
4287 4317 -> 1.7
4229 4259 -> -0.4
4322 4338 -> 0.9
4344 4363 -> 1.7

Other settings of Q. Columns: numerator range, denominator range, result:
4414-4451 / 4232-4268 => 1.10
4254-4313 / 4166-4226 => 1.01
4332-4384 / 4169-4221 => 1.04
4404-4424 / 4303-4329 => 1.09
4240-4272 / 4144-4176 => 1.06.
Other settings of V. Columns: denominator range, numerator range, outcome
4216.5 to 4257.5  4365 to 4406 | 1.00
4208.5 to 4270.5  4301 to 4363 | 0.94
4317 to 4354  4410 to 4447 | 1.08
